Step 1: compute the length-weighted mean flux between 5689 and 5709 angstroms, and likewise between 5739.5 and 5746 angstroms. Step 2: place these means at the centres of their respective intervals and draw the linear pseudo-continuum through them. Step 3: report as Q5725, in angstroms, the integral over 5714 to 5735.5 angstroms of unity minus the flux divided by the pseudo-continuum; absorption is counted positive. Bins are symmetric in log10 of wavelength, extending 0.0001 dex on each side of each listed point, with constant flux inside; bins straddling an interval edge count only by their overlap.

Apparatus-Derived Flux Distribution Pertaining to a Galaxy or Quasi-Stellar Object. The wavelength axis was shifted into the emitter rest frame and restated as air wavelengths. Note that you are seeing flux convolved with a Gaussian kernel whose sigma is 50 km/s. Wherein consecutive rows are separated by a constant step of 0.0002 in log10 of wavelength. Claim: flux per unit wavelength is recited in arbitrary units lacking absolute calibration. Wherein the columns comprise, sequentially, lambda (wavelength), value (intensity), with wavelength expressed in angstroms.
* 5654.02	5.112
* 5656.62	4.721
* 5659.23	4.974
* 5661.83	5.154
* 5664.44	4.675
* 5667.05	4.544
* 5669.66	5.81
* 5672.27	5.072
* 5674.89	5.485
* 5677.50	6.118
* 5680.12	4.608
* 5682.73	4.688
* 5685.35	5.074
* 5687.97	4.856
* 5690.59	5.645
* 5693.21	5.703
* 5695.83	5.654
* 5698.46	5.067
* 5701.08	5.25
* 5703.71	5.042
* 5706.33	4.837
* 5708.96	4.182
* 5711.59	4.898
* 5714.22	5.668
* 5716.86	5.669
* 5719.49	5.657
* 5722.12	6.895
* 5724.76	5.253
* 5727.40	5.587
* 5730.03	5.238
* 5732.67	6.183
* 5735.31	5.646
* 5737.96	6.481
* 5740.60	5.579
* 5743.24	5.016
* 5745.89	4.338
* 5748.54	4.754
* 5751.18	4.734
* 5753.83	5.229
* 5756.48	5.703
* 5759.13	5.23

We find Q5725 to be -2.61 angstroms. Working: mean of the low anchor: 5.23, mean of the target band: 5.77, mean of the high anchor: 5.08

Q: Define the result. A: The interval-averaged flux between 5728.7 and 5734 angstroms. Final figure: 5.72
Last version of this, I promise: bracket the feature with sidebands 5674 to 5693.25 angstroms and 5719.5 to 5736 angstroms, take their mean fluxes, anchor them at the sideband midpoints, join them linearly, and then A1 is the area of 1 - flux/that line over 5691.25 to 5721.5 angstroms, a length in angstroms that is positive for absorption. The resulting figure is 1.3 angstroms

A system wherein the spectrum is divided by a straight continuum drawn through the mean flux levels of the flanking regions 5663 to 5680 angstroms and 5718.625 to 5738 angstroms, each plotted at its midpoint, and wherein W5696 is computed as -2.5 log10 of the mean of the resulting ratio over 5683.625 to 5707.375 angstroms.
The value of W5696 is 0.05 mag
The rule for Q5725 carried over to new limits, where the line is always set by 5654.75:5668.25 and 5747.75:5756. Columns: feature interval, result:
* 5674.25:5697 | -2.02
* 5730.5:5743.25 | -2.18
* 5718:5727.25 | -1.76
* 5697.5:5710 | 0.06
